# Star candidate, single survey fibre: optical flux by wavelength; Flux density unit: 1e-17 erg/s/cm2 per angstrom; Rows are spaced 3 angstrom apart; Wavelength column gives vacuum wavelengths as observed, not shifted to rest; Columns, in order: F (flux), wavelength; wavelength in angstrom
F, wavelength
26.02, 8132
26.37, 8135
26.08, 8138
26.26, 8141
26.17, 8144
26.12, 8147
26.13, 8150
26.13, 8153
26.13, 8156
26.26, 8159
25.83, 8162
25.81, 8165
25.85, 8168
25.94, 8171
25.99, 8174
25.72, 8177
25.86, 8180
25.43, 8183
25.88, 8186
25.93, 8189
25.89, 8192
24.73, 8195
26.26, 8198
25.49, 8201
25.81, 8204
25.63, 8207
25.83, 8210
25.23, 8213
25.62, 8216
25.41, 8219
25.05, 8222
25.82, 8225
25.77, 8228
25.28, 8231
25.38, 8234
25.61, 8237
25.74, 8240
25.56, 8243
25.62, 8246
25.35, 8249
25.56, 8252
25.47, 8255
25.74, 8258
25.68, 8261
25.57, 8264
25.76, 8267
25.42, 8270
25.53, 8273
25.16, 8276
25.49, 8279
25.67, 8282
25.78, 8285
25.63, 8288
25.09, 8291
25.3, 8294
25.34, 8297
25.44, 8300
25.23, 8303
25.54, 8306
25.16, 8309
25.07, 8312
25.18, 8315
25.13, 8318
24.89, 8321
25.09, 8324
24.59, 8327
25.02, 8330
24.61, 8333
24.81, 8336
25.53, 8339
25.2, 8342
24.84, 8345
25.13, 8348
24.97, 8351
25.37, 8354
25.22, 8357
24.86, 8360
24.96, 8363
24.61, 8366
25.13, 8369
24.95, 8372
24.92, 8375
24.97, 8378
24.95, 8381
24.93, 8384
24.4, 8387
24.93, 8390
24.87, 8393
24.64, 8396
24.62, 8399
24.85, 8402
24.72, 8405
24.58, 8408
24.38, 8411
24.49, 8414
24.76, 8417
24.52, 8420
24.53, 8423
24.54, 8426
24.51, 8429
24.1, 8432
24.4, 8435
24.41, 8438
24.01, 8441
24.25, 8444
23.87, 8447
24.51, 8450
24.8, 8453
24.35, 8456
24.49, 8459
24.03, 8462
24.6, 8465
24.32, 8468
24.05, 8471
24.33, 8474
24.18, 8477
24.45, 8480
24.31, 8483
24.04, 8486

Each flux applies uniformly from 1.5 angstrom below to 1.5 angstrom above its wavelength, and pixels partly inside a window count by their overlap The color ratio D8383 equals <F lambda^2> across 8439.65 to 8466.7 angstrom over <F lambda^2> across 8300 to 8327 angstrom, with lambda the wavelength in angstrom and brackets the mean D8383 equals 1.0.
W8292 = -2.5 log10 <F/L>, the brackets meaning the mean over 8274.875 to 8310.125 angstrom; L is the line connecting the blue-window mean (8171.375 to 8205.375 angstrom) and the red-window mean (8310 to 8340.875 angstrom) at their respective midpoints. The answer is -0.01 mag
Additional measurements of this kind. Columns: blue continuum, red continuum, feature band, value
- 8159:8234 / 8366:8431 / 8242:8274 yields -0.008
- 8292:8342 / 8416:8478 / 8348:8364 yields -0.008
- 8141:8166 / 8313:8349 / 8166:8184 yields 0.006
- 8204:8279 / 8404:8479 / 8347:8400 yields -0.006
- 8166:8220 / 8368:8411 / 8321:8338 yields 0.010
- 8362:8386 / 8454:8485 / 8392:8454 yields 0.005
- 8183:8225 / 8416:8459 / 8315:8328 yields 0.001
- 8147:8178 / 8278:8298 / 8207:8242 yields 0.009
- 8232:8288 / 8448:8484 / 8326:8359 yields 0.002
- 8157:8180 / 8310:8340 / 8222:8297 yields -0.007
